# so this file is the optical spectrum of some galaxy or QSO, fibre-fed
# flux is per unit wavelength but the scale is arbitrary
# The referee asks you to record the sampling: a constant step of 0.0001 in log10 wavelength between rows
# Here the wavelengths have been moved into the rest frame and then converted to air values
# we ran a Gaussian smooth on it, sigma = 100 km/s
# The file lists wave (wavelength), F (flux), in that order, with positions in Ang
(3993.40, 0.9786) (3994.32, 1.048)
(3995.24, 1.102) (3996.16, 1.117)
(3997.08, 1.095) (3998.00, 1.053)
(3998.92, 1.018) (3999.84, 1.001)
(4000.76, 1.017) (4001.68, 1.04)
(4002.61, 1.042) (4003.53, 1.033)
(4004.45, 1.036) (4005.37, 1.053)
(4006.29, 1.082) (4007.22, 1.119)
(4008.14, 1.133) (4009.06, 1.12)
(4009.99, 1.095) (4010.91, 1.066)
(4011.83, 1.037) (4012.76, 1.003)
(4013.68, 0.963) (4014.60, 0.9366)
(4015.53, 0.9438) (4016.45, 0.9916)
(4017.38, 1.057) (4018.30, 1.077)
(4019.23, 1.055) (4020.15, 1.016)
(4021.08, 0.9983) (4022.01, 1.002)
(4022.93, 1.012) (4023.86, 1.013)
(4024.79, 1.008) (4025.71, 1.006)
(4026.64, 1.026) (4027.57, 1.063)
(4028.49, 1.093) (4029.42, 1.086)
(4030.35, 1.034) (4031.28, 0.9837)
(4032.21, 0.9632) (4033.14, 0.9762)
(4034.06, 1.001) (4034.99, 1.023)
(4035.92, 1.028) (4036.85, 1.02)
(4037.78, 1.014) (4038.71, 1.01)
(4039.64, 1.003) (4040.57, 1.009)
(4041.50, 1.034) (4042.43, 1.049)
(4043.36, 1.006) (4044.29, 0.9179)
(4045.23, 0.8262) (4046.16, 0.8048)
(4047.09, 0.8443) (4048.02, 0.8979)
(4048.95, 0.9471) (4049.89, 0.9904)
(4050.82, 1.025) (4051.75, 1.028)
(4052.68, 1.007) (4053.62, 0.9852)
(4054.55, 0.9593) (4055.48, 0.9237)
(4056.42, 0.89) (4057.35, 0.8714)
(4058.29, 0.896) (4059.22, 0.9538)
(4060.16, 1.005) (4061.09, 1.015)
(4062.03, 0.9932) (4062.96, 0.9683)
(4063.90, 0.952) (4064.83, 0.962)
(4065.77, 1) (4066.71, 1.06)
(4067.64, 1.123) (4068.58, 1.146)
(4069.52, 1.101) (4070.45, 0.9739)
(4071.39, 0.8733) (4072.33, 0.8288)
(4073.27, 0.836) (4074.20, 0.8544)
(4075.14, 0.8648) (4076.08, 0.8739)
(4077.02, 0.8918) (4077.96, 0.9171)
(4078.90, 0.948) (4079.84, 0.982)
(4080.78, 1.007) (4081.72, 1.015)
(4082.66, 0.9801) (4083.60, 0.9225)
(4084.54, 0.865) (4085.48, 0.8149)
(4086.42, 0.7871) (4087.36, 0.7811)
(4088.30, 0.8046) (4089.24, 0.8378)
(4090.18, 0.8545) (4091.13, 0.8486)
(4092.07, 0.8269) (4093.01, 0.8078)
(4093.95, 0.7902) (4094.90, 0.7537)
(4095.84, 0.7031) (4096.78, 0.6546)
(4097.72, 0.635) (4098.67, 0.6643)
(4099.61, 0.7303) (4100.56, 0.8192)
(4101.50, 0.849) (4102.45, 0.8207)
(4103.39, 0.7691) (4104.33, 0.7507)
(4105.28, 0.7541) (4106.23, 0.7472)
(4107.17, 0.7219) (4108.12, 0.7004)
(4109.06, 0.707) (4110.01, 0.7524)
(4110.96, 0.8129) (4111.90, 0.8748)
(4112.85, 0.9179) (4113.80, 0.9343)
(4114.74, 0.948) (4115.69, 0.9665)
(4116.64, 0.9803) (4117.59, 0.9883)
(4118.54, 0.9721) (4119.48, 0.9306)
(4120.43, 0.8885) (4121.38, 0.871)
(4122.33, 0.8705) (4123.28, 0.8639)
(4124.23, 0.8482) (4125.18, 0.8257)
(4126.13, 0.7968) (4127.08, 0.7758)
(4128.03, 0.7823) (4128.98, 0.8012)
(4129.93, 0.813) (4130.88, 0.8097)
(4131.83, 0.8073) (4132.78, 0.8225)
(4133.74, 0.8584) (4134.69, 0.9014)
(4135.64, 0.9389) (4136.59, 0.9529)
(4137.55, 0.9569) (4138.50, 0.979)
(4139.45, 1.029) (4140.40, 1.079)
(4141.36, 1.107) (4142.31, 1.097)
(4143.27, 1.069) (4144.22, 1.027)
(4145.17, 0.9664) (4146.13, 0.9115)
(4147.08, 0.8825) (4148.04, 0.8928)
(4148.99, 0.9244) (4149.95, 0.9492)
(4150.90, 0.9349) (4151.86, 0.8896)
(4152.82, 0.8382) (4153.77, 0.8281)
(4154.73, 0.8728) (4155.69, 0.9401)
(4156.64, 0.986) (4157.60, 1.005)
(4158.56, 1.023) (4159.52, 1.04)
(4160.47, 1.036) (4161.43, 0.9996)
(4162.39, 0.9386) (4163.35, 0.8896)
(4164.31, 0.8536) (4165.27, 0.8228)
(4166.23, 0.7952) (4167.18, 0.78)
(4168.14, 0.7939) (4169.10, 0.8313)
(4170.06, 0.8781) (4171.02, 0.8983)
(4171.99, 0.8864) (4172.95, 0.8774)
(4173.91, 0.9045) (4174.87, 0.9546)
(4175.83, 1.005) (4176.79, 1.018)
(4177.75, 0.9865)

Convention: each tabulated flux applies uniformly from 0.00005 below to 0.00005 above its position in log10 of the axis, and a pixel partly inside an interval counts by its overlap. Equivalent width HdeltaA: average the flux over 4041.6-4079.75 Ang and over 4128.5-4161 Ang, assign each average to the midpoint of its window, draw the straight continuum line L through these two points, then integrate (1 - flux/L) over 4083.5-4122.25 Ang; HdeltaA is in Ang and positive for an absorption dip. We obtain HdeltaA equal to 5.2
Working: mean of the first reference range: 0.951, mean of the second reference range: 0.94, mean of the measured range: 0.818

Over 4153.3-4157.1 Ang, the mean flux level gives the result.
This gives 0.907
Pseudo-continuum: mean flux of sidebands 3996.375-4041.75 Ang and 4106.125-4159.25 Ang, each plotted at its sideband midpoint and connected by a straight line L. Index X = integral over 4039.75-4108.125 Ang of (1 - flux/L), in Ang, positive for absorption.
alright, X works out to 5.4 Ang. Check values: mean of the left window 1.03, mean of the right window 0.901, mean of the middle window 0.893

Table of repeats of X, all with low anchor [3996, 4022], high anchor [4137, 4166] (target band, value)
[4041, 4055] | 0.9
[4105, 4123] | 2.2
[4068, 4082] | 0.9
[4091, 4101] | 2.5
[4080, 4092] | 1.4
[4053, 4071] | 0.4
